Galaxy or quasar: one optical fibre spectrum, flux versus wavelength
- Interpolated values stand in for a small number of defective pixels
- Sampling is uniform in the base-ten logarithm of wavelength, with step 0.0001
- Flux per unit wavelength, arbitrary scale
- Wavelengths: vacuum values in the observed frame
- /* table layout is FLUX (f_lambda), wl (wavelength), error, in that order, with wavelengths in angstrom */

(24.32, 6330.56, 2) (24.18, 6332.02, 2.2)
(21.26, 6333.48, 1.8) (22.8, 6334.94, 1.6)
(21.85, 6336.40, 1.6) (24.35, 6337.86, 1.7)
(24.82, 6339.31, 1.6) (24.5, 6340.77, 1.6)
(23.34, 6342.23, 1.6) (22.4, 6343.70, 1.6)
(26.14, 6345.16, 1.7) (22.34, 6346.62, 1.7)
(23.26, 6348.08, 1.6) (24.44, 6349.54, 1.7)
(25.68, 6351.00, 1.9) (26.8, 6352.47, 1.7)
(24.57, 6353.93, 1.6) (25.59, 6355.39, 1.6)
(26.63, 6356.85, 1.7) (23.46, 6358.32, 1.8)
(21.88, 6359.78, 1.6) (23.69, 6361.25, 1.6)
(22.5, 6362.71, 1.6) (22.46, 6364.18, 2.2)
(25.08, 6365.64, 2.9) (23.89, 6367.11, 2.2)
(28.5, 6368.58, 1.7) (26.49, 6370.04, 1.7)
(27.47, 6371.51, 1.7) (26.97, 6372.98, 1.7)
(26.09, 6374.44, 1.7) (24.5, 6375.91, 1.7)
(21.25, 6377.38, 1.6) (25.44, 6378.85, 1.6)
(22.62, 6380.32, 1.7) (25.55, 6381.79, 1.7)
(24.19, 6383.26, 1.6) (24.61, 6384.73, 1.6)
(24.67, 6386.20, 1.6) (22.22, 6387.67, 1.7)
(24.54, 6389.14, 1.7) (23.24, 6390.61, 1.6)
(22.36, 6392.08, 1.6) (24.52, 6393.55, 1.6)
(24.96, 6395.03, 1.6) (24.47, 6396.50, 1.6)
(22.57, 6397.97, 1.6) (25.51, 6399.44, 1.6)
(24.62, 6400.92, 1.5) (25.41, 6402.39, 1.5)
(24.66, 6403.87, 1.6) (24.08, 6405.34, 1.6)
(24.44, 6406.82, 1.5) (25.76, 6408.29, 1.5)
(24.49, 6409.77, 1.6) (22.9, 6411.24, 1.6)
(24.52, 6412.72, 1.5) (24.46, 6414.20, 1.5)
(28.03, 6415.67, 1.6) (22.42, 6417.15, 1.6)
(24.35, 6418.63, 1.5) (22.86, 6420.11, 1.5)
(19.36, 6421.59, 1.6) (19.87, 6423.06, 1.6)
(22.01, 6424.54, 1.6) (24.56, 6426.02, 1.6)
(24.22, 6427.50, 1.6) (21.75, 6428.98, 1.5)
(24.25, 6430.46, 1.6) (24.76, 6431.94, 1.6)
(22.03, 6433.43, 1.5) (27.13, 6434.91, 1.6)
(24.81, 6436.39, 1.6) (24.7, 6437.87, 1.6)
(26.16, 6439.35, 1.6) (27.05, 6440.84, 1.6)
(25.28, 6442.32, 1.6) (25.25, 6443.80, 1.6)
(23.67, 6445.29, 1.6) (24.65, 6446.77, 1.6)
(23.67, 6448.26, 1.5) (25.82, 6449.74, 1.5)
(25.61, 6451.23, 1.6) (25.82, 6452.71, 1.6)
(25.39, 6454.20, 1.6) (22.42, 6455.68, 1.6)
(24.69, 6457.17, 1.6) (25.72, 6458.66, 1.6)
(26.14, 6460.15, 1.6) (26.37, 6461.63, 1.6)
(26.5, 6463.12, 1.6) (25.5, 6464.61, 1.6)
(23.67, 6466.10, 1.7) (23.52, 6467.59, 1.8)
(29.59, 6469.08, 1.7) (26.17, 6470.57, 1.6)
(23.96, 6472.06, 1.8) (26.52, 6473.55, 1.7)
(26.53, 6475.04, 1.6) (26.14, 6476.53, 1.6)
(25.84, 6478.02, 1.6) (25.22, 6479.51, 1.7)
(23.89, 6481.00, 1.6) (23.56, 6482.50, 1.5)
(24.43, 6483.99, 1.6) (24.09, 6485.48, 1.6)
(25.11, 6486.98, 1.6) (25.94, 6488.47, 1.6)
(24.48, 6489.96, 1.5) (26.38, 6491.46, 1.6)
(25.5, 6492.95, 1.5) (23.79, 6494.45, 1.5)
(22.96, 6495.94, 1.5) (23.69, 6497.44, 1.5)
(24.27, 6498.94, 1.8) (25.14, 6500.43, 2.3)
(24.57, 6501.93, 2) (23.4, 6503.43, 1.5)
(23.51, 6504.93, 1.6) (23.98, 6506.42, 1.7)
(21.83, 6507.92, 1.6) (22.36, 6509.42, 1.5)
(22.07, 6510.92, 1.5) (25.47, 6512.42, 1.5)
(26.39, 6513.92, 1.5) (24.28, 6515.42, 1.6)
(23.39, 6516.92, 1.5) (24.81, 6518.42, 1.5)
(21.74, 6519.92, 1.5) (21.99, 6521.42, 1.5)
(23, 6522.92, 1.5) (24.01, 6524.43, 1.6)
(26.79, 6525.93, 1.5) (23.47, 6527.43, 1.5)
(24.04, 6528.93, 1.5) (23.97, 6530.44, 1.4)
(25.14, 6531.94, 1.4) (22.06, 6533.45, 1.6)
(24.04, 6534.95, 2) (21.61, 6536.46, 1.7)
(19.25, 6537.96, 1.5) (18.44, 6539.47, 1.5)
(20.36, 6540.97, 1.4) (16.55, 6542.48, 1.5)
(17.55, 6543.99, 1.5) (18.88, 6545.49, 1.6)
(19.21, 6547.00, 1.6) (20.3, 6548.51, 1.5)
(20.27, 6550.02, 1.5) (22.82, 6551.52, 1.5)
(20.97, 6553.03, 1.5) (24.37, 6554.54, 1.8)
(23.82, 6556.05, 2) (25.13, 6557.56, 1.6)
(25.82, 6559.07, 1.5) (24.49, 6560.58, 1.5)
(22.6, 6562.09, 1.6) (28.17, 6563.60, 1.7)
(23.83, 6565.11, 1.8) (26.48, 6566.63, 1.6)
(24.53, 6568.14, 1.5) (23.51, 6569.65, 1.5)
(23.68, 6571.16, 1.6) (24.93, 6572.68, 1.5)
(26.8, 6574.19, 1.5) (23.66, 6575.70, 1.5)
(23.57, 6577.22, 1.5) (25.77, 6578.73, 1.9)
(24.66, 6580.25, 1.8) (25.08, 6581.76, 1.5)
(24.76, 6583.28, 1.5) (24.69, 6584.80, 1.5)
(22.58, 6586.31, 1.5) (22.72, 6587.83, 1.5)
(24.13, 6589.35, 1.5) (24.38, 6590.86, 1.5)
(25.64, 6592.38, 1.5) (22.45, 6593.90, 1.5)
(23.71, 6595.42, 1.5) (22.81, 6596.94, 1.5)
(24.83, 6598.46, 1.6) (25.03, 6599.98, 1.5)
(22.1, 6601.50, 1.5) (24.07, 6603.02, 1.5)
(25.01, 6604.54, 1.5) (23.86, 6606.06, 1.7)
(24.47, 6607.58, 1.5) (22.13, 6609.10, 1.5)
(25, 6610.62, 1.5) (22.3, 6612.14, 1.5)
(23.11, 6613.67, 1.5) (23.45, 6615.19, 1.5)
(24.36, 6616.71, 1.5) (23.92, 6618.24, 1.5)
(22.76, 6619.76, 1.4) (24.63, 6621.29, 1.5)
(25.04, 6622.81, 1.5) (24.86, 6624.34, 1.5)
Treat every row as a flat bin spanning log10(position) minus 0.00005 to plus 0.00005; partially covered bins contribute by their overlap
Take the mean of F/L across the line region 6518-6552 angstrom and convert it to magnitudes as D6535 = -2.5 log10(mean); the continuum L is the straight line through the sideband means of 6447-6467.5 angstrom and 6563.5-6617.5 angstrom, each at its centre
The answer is 0.13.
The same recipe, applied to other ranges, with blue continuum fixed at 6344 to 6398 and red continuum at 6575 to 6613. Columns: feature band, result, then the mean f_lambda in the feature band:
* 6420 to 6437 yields 0.06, 23.1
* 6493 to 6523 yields 0.02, 23.7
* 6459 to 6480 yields -0.07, 25.8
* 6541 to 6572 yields 0.07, 22.6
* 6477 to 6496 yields -0.03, 24.8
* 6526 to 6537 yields 0.02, 23.7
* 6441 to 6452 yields -0.03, 25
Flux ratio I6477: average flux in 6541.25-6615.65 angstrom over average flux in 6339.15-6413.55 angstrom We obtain 1.0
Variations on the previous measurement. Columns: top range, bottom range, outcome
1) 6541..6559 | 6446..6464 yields 0.83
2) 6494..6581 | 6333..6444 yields 0.96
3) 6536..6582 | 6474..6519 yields 0.93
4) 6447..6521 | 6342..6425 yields 1.02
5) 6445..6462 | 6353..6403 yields 1.02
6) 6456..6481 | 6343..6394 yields 1.05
